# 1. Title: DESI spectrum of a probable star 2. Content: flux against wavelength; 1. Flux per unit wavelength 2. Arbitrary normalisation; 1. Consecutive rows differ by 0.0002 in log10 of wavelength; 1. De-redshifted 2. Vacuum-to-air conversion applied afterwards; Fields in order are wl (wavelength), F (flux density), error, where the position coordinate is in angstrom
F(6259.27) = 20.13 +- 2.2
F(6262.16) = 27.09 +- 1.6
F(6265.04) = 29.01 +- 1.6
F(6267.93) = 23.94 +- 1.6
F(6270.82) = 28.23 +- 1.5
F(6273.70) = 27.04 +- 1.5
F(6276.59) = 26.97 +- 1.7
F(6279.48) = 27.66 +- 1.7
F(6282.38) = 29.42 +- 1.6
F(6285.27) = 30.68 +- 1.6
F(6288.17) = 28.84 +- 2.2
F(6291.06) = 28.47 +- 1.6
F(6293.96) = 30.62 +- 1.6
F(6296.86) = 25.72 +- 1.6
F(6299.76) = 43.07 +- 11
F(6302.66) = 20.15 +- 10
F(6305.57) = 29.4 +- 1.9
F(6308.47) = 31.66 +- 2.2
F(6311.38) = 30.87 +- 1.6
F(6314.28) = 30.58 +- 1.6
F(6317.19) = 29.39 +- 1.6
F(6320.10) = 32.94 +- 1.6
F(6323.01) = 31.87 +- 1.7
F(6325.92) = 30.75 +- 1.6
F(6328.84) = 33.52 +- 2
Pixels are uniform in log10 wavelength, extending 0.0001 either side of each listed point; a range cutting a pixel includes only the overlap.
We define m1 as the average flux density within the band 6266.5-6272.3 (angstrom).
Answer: 26.1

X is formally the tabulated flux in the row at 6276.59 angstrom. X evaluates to 26.97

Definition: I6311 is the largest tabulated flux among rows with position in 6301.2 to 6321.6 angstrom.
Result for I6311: 32.94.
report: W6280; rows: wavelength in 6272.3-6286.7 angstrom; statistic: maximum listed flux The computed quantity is 30.68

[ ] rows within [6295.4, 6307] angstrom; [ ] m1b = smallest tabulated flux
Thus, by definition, 20.15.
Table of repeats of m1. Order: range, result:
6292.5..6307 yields 29.8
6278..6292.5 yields 29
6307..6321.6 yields 31.1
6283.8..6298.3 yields 28.9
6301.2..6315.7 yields 28.5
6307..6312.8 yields 31.3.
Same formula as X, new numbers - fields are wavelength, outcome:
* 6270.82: 28.23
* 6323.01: 31.87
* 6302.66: 20.15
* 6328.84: 33.52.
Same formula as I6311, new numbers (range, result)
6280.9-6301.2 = 43.07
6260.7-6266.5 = 29.01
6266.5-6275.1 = 28.23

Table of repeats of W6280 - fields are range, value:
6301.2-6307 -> 29.4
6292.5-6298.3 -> 30.62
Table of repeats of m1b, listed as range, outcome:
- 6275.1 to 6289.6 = 26.97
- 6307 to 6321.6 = 29.39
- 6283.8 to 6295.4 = 28.47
